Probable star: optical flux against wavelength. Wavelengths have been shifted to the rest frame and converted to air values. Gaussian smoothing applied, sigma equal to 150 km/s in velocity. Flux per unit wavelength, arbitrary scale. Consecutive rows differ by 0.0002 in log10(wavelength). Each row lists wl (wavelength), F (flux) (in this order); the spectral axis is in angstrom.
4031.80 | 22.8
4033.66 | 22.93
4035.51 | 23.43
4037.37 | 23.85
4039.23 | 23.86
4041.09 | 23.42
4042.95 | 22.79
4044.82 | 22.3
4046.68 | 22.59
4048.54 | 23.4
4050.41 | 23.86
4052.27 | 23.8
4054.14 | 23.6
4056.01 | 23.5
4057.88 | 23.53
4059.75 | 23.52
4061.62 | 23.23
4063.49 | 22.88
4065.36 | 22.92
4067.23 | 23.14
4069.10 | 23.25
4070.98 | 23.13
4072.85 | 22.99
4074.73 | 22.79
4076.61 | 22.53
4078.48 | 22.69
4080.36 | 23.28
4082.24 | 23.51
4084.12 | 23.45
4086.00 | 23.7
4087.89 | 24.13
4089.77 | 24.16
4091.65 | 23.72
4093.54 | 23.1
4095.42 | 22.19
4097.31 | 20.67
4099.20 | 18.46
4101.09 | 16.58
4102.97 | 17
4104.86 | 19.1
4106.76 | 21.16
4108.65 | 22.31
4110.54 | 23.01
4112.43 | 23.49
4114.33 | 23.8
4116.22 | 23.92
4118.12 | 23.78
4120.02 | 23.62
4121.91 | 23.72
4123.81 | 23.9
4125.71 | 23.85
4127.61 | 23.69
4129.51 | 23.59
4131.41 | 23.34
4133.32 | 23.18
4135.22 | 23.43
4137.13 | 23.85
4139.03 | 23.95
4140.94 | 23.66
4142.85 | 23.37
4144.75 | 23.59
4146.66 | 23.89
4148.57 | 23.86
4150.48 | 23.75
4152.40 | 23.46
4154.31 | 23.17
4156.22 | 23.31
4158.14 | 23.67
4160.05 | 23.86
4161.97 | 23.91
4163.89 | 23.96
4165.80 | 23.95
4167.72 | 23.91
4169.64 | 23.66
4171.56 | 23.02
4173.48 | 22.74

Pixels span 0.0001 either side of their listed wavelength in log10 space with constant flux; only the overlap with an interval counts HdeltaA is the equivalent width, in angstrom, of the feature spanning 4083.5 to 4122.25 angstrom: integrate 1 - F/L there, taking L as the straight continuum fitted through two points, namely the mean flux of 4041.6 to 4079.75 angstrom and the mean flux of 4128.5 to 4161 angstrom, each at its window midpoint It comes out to 2.1 angstrom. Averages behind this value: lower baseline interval 23.1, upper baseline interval 23.6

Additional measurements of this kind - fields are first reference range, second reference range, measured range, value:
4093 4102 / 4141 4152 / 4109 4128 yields -1.78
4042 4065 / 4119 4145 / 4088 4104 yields 1.74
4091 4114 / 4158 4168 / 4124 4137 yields -0.73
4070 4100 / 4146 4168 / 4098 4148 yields 1.51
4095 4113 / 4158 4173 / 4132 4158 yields -1.16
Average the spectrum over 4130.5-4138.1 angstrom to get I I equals 23.4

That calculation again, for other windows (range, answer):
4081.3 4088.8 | 23.7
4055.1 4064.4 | 23.3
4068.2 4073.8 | 23.1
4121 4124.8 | 23.8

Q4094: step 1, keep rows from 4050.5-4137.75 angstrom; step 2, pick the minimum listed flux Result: 16.58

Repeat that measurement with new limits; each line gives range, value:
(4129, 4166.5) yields 23.17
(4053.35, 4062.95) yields 23.23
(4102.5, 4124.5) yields 17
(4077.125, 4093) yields 22.69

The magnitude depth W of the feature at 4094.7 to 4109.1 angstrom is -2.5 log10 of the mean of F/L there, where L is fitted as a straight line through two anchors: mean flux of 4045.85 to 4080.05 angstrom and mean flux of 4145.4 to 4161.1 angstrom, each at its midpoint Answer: 0.19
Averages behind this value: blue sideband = 23.2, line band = 19.5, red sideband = 23.6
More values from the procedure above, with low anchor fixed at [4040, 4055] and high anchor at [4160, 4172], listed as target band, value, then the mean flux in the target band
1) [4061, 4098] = 0.013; 23.1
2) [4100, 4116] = 0.126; 20.9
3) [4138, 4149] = -0.003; 23.7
